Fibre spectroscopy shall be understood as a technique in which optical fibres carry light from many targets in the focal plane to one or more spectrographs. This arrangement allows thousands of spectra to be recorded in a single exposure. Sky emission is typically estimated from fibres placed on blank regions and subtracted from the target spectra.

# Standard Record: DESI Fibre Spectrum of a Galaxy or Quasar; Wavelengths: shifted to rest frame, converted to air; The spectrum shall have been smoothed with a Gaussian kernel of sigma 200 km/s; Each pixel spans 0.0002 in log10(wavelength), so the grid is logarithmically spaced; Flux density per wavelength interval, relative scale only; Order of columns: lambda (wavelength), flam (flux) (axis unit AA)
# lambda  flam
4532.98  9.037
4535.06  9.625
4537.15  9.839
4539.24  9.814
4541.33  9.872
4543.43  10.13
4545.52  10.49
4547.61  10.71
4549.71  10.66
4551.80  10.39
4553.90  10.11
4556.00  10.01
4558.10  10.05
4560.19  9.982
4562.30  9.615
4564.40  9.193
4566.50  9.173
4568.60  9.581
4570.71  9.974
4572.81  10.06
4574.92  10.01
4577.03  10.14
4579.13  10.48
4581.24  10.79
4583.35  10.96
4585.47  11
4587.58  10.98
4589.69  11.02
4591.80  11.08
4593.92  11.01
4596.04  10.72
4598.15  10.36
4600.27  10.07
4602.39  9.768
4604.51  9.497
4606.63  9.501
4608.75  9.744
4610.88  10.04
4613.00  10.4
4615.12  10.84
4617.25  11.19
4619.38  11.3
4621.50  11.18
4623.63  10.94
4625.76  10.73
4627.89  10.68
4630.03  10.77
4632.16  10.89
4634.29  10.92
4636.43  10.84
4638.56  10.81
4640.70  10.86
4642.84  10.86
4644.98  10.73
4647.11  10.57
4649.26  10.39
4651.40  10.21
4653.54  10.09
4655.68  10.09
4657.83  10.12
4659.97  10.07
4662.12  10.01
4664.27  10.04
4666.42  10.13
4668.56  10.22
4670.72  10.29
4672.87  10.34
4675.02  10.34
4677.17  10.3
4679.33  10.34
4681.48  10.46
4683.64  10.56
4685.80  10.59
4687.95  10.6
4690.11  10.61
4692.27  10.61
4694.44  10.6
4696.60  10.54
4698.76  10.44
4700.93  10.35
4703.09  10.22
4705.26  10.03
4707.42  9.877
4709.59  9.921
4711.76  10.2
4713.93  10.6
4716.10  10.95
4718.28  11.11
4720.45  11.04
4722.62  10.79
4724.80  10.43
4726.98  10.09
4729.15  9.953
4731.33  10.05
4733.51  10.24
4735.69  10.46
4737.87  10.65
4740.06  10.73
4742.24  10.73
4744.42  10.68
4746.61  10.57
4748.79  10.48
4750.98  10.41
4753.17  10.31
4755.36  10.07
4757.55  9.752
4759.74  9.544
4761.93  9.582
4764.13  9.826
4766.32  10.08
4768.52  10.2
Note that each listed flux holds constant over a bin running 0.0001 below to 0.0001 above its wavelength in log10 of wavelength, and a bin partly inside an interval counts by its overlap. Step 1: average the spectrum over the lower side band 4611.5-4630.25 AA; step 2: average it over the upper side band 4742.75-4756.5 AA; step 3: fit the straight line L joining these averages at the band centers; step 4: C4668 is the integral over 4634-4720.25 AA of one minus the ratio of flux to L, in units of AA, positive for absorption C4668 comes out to 2.1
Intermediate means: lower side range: 10.9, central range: 10.4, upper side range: 10.4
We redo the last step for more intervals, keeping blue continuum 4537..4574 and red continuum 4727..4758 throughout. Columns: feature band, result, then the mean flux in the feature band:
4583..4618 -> -1.35 AA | 10.5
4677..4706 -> -0.55 AA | 10.5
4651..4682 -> 0.04 AA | 10.2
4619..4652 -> -2.09 AA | 10.8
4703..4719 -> -0.08 AA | 10.4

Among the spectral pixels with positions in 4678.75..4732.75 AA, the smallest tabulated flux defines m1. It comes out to 9.877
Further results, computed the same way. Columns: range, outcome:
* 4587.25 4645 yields 9.497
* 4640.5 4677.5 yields 10.01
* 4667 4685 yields 10.22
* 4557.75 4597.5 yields 9.173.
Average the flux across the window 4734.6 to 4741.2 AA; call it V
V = 10.6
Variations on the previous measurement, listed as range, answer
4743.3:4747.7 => 10.6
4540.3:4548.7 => 10.3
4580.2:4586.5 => 10.9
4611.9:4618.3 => 10.8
